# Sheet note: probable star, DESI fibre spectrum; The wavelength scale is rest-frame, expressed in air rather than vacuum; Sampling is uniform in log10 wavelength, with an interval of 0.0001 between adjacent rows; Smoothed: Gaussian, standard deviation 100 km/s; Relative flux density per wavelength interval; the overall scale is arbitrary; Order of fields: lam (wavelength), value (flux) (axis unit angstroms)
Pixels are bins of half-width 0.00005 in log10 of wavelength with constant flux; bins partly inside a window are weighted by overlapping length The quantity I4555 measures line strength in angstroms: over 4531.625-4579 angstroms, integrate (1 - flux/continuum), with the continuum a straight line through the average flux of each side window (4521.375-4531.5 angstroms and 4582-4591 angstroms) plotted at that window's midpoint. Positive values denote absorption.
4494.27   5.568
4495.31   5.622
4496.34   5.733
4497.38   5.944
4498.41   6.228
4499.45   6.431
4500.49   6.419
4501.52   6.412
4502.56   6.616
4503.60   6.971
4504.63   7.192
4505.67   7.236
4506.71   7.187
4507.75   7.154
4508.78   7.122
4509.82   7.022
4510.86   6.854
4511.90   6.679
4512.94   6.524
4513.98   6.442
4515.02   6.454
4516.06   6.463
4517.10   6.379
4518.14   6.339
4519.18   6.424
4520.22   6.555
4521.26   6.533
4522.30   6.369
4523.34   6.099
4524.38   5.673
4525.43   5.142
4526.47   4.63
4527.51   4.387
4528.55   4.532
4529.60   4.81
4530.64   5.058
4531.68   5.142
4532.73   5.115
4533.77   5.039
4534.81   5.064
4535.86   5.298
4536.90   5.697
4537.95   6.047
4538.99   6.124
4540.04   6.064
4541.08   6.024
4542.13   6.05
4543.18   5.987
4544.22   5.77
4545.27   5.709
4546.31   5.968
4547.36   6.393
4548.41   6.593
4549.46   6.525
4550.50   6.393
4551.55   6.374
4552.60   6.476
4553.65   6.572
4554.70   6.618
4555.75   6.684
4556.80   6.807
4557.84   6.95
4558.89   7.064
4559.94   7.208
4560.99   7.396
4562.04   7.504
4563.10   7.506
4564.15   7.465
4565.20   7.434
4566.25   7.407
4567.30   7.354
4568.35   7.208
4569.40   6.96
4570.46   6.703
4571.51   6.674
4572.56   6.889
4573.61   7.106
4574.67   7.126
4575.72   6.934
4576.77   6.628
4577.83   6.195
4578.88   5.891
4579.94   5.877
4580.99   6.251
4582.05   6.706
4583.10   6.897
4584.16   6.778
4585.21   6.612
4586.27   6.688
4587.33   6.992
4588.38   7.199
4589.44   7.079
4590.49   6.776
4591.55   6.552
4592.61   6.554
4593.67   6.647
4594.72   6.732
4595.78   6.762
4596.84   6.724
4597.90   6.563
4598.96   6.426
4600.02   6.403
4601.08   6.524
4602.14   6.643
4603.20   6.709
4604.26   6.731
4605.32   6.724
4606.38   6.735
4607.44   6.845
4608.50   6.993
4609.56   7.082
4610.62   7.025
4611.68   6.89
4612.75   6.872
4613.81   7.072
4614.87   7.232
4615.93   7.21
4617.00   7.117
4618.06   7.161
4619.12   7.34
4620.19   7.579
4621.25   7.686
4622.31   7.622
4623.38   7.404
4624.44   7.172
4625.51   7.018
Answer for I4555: -3.7 angstroms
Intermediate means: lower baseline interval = 5.24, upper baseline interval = 6.87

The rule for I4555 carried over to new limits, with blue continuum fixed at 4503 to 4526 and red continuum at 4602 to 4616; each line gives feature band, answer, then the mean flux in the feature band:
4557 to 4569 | -1.0 angstroms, 7.31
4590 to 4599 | 0.3 angstroms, 6.64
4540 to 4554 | 1.0 angstroms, 6.21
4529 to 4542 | 2.3 angstroms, 5.47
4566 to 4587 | 0.2 angstroms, 6.74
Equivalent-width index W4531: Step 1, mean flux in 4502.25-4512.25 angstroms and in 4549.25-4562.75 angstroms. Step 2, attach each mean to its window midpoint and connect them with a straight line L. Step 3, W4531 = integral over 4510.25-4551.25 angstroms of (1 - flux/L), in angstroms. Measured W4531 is 6.2 angstroms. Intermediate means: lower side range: 7.02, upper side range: 6.83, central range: 5.89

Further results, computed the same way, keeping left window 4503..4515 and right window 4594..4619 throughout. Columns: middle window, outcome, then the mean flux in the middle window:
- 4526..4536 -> 2.91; 4.89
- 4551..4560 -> 0.21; 6.73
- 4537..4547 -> 1.34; 5.97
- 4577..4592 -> 0.55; 6.61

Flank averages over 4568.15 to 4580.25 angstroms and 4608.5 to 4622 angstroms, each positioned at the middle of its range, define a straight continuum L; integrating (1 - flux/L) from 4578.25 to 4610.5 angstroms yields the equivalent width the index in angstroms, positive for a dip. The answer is 1.20 angstroms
